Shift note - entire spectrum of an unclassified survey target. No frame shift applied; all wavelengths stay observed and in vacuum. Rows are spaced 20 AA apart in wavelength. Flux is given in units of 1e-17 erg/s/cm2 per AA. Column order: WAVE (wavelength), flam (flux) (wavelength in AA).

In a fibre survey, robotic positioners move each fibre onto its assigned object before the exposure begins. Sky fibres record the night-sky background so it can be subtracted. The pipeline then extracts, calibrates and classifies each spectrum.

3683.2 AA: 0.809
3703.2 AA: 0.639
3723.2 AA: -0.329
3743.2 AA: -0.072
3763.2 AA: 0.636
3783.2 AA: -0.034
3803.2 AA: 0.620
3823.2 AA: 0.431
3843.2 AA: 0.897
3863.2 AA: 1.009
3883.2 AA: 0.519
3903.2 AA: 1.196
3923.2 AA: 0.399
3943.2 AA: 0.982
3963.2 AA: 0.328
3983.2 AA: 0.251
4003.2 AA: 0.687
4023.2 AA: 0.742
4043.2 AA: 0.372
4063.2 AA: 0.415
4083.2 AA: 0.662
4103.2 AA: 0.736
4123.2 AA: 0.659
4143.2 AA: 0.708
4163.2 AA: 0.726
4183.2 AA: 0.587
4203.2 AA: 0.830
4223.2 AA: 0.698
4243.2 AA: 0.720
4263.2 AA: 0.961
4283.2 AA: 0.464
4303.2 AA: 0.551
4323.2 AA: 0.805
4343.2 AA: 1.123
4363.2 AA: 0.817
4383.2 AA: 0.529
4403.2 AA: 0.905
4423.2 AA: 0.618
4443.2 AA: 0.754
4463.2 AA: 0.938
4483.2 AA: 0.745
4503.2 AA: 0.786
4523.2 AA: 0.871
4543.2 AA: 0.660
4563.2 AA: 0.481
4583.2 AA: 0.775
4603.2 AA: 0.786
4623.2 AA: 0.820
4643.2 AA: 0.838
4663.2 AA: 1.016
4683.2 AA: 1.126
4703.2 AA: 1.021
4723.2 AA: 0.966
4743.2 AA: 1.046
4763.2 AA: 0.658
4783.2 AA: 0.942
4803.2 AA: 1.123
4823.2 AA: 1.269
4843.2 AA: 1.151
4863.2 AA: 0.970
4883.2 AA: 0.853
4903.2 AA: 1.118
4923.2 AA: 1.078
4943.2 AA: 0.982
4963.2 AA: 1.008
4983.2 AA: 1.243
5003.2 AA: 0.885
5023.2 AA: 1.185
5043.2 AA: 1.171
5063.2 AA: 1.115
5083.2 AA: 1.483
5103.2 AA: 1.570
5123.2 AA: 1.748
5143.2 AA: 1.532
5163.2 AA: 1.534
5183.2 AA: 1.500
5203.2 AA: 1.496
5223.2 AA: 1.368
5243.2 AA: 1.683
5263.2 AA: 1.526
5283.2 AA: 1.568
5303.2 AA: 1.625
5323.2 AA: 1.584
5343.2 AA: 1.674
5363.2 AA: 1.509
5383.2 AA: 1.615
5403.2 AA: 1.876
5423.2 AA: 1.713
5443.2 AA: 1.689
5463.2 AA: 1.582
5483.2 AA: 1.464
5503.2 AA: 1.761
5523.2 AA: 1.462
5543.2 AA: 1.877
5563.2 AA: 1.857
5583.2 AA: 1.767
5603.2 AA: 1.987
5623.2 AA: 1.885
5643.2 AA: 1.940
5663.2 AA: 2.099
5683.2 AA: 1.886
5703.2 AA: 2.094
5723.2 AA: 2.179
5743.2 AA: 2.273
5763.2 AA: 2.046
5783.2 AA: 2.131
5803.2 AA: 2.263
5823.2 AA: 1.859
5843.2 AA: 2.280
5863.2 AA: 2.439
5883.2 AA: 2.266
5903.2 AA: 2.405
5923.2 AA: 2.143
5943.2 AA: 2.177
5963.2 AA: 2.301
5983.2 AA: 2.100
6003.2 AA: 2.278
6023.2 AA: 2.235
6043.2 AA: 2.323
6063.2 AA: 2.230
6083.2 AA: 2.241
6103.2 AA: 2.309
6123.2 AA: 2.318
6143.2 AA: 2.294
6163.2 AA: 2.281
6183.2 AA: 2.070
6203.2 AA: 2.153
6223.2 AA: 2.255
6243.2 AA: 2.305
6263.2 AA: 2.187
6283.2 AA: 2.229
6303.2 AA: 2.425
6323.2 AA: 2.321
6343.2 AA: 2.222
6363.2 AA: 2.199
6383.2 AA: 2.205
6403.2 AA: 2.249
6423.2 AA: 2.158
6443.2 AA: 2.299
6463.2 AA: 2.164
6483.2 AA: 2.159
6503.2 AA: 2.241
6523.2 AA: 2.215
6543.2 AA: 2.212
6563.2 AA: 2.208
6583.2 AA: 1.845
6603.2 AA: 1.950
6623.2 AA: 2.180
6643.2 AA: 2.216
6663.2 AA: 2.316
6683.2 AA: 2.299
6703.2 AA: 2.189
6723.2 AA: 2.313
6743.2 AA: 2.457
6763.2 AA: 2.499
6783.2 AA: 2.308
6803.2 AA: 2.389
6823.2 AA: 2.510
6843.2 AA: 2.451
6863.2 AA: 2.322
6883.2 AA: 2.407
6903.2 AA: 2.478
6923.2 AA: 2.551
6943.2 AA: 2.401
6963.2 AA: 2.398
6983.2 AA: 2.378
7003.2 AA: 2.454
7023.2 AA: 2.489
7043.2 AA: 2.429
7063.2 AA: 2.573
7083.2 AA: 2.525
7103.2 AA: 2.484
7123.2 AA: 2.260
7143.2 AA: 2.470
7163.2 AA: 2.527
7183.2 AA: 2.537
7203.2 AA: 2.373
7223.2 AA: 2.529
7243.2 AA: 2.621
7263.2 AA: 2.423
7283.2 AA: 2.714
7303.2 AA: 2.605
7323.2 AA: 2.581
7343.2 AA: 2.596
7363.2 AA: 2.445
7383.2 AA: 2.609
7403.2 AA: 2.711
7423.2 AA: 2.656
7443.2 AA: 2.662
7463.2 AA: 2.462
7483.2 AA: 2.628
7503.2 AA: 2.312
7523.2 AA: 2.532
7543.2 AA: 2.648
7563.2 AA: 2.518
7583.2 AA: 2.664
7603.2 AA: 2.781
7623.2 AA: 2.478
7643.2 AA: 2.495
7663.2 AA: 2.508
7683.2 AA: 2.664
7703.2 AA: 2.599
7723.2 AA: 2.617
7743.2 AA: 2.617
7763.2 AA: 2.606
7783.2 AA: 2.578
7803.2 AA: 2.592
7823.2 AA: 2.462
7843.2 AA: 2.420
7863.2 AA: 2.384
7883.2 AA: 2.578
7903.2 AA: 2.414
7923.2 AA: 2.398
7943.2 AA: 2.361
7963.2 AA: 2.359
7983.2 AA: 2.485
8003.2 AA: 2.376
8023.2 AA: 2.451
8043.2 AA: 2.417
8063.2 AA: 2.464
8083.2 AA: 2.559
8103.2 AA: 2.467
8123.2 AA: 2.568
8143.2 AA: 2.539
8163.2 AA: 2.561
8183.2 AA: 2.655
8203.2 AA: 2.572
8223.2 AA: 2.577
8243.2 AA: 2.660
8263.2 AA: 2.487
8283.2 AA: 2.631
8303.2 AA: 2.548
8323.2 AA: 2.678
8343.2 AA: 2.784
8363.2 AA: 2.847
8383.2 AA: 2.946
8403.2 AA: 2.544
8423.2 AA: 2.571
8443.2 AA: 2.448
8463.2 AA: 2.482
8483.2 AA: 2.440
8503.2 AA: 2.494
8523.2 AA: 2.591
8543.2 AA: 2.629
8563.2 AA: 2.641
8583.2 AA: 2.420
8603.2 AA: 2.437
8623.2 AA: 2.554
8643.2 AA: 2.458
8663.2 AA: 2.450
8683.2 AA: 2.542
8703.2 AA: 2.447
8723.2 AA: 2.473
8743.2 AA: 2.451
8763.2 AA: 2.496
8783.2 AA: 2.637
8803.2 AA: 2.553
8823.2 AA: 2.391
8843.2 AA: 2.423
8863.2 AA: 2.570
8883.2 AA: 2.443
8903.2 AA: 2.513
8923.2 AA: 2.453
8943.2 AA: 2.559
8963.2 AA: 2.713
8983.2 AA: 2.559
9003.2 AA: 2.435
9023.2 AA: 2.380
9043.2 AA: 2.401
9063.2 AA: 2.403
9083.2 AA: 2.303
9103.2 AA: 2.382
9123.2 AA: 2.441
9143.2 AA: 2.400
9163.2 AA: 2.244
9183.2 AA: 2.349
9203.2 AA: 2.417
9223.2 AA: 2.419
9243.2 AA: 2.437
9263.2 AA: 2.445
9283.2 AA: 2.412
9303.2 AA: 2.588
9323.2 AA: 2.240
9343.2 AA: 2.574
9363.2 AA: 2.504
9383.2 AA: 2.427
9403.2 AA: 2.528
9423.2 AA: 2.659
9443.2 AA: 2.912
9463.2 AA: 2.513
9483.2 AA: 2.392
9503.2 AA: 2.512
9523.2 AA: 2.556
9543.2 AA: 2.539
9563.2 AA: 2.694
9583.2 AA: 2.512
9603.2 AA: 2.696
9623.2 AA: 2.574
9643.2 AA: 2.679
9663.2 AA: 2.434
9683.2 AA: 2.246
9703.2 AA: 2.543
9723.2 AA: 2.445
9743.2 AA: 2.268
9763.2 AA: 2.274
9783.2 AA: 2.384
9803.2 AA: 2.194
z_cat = 0.273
